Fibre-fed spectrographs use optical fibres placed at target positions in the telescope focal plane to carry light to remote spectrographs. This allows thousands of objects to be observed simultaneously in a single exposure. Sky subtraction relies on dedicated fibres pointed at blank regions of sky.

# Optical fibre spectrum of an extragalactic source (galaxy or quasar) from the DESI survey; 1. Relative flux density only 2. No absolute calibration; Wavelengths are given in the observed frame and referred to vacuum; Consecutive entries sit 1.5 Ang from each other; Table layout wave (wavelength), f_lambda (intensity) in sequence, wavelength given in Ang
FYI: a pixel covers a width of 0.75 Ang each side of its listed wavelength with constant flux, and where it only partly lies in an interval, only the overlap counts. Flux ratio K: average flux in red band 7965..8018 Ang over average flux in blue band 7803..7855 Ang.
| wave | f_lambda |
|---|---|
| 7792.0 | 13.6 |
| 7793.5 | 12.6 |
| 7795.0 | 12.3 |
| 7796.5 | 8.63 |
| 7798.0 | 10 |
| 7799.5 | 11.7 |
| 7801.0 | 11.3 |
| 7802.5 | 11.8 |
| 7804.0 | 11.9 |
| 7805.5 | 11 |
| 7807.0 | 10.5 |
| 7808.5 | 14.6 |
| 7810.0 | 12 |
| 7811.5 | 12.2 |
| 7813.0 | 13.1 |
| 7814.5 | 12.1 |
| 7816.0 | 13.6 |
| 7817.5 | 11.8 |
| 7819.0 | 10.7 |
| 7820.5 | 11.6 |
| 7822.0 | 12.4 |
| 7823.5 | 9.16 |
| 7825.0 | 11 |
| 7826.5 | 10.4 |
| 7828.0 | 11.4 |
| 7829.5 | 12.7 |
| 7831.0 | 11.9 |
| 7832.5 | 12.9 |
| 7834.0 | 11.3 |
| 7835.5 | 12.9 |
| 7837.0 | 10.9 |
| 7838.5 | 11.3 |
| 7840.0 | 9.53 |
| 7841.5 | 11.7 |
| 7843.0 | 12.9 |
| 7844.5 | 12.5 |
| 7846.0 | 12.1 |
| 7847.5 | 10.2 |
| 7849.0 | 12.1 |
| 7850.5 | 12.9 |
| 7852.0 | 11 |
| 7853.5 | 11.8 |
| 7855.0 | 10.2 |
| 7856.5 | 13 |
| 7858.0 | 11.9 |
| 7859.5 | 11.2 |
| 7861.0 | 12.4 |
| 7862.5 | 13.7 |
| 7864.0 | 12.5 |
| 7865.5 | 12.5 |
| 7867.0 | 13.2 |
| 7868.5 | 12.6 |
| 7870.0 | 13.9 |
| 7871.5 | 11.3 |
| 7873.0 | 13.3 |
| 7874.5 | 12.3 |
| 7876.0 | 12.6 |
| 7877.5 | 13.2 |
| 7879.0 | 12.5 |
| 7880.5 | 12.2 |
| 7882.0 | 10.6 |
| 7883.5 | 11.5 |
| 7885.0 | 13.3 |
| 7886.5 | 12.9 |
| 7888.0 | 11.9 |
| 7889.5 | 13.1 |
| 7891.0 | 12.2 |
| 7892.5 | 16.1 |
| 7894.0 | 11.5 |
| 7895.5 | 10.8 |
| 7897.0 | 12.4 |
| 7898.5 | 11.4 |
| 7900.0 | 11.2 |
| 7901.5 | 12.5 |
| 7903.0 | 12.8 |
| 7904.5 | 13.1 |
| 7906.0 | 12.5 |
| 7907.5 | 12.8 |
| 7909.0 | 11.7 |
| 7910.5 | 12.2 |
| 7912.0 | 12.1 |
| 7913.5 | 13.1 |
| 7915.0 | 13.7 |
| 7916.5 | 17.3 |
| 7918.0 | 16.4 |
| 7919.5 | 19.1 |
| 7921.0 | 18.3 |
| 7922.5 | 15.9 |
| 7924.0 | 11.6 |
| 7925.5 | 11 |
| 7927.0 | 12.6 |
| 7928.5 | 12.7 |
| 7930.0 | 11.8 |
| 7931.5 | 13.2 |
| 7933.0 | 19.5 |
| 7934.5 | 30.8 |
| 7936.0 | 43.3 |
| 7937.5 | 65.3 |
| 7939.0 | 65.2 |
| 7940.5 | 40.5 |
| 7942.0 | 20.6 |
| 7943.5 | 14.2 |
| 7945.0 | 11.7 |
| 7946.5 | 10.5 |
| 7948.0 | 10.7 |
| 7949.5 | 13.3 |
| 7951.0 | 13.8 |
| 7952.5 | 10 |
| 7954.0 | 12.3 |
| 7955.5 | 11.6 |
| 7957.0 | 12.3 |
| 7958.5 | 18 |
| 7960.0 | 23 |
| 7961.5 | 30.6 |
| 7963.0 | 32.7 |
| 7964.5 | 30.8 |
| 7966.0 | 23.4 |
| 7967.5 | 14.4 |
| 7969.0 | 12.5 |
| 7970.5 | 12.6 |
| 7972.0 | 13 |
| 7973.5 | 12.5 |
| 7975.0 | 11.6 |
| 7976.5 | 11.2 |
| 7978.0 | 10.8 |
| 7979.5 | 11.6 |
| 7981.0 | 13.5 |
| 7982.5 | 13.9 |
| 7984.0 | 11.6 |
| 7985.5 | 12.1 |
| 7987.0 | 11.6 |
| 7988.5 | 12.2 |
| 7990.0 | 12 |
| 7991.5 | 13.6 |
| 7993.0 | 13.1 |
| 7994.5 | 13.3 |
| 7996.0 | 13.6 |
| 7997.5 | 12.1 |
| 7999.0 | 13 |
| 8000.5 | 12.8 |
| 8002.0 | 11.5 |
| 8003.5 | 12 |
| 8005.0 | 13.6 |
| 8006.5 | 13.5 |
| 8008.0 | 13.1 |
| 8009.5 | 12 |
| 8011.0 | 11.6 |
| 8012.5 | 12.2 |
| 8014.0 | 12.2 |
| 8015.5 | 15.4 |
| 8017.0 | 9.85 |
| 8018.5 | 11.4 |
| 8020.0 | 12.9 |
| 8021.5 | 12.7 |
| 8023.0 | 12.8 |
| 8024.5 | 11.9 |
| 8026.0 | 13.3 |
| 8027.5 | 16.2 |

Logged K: 1.1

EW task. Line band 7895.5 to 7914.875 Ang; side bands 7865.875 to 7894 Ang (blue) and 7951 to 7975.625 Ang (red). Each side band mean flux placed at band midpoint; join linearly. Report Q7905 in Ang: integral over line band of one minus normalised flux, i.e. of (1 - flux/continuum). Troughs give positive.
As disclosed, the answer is 2.5 Ang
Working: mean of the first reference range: 12.7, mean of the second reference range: 17.5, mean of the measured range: 12.3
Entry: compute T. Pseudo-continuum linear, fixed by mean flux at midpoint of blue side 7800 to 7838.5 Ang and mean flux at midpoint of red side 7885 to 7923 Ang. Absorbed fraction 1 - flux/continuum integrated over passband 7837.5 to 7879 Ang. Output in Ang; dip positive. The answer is 1.4 Ang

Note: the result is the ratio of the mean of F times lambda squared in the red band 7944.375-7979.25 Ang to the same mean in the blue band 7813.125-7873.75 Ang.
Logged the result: 1.4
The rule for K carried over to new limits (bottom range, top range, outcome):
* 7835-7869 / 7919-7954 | 1.79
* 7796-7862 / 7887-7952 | 1.50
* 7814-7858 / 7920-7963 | 1.81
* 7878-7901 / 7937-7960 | 1.76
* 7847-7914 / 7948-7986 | 1.27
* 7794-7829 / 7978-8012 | 1.09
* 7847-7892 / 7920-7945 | 2.03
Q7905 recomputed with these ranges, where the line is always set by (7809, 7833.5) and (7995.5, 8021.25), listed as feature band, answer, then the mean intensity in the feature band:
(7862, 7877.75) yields -1.0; 12.8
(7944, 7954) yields 0.4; 11.8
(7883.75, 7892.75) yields -0.7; 13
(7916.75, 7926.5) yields -2.6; 15.4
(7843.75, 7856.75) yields 0.3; 11.7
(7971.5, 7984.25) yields 0.2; 12.2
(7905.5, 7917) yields -0.9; 13.1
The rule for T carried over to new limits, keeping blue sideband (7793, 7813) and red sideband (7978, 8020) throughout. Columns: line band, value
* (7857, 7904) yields -1.8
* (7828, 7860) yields 0.1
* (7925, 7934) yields -1.3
